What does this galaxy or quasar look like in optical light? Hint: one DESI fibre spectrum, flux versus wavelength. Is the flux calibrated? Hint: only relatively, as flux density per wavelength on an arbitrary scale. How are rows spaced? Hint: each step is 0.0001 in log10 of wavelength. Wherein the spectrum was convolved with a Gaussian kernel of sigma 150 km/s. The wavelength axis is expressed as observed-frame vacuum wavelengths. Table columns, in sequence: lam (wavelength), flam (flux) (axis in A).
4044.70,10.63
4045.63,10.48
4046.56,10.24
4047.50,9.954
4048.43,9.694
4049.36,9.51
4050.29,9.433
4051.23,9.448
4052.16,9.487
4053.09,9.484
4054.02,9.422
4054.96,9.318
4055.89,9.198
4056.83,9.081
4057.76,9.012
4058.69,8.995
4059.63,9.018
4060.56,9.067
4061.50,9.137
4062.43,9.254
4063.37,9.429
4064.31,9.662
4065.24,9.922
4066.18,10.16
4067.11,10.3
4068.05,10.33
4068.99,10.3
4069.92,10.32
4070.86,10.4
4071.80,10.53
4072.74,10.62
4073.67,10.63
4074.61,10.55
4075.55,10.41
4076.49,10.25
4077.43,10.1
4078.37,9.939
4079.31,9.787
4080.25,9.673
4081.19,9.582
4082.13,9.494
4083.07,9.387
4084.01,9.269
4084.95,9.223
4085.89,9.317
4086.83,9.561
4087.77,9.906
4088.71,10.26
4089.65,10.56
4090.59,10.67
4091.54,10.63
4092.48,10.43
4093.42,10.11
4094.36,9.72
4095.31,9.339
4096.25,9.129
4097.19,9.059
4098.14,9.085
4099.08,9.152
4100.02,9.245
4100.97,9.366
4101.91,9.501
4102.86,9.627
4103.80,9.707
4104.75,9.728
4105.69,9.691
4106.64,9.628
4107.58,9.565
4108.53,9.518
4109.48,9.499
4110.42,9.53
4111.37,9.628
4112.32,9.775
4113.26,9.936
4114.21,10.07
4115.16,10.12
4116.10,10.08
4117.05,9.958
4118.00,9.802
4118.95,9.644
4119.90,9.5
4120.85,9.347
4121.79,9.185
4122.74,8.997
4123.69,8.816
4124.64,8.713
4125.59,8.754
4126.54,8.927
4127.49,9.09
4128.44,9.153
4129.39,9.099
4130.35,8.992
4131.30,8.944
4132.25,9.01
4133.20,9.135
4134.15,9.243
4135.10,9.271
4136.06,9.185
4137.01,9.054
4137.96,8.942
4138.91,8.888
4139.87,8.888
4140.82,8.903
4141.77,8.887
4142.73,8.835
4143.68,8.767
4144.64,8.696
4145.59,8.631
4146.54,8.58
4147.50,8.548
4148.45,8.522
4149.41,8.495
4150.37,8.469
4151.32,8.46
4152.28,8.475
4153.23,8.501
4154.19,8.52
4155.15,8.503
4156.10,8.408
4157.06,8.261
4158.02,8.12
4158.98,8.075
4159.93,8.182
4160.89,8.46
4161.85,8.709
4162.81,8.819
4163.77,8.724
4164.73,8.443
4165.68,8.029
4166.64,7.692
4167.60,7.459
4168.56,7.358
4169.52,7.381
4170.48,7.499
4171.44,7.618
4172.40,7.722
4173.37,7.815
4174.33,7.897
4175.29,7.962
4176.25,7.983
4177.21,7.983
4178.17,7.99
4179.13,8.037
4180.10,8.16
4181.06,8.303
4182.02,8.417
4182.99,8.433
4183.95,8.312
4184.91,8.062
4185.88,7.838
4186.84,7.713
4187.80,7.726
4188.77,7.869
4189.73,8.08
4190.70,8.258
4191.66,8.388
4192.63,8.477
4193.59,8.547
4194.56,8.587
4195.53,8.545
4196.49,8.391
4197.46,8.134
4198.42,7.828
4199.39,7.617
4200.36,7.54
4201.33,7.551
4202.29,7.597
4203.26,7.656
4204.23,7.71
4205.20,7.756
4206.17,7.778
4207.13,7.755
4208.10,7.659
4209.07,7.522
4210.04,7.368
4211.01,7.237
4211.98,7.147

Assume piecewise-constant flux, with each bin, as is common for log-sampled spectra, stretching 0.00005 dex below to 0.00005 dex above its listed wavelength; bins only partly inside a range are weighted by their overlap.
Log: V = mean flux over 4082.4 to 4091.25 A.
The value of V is 9.81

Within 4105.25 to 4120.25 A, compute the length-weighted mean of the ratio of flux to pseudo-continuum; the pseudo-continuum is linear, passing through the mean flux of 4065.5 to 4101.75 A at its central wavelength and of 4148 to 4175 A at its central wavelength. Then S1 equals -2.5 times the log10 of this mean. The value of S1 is -0.056 mag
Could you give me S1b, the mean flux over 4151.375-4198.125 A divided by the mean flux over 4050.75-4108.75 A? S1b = 0.84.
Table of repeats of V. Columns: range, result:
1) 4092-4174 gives 8.94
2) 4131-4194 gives 8.35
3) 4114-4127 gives 9.41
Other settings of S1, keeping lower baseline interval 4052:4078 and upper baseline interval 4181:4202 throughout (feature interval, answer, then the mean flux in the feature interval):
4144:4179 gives 0.04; 8.2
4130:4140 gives -0.02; 9.06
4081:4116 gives -0.04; 9.68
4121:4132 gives 0.00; 8.98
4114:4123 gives -0.07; 9.68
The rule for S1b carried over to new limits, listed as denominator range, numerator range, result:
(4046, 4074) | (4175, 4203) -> 0.83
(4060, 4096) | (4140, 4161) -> 0.86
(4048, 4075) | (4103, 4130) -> 0.98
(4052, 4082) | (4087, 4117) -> 1.00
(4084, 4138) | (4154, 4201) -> 0.85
